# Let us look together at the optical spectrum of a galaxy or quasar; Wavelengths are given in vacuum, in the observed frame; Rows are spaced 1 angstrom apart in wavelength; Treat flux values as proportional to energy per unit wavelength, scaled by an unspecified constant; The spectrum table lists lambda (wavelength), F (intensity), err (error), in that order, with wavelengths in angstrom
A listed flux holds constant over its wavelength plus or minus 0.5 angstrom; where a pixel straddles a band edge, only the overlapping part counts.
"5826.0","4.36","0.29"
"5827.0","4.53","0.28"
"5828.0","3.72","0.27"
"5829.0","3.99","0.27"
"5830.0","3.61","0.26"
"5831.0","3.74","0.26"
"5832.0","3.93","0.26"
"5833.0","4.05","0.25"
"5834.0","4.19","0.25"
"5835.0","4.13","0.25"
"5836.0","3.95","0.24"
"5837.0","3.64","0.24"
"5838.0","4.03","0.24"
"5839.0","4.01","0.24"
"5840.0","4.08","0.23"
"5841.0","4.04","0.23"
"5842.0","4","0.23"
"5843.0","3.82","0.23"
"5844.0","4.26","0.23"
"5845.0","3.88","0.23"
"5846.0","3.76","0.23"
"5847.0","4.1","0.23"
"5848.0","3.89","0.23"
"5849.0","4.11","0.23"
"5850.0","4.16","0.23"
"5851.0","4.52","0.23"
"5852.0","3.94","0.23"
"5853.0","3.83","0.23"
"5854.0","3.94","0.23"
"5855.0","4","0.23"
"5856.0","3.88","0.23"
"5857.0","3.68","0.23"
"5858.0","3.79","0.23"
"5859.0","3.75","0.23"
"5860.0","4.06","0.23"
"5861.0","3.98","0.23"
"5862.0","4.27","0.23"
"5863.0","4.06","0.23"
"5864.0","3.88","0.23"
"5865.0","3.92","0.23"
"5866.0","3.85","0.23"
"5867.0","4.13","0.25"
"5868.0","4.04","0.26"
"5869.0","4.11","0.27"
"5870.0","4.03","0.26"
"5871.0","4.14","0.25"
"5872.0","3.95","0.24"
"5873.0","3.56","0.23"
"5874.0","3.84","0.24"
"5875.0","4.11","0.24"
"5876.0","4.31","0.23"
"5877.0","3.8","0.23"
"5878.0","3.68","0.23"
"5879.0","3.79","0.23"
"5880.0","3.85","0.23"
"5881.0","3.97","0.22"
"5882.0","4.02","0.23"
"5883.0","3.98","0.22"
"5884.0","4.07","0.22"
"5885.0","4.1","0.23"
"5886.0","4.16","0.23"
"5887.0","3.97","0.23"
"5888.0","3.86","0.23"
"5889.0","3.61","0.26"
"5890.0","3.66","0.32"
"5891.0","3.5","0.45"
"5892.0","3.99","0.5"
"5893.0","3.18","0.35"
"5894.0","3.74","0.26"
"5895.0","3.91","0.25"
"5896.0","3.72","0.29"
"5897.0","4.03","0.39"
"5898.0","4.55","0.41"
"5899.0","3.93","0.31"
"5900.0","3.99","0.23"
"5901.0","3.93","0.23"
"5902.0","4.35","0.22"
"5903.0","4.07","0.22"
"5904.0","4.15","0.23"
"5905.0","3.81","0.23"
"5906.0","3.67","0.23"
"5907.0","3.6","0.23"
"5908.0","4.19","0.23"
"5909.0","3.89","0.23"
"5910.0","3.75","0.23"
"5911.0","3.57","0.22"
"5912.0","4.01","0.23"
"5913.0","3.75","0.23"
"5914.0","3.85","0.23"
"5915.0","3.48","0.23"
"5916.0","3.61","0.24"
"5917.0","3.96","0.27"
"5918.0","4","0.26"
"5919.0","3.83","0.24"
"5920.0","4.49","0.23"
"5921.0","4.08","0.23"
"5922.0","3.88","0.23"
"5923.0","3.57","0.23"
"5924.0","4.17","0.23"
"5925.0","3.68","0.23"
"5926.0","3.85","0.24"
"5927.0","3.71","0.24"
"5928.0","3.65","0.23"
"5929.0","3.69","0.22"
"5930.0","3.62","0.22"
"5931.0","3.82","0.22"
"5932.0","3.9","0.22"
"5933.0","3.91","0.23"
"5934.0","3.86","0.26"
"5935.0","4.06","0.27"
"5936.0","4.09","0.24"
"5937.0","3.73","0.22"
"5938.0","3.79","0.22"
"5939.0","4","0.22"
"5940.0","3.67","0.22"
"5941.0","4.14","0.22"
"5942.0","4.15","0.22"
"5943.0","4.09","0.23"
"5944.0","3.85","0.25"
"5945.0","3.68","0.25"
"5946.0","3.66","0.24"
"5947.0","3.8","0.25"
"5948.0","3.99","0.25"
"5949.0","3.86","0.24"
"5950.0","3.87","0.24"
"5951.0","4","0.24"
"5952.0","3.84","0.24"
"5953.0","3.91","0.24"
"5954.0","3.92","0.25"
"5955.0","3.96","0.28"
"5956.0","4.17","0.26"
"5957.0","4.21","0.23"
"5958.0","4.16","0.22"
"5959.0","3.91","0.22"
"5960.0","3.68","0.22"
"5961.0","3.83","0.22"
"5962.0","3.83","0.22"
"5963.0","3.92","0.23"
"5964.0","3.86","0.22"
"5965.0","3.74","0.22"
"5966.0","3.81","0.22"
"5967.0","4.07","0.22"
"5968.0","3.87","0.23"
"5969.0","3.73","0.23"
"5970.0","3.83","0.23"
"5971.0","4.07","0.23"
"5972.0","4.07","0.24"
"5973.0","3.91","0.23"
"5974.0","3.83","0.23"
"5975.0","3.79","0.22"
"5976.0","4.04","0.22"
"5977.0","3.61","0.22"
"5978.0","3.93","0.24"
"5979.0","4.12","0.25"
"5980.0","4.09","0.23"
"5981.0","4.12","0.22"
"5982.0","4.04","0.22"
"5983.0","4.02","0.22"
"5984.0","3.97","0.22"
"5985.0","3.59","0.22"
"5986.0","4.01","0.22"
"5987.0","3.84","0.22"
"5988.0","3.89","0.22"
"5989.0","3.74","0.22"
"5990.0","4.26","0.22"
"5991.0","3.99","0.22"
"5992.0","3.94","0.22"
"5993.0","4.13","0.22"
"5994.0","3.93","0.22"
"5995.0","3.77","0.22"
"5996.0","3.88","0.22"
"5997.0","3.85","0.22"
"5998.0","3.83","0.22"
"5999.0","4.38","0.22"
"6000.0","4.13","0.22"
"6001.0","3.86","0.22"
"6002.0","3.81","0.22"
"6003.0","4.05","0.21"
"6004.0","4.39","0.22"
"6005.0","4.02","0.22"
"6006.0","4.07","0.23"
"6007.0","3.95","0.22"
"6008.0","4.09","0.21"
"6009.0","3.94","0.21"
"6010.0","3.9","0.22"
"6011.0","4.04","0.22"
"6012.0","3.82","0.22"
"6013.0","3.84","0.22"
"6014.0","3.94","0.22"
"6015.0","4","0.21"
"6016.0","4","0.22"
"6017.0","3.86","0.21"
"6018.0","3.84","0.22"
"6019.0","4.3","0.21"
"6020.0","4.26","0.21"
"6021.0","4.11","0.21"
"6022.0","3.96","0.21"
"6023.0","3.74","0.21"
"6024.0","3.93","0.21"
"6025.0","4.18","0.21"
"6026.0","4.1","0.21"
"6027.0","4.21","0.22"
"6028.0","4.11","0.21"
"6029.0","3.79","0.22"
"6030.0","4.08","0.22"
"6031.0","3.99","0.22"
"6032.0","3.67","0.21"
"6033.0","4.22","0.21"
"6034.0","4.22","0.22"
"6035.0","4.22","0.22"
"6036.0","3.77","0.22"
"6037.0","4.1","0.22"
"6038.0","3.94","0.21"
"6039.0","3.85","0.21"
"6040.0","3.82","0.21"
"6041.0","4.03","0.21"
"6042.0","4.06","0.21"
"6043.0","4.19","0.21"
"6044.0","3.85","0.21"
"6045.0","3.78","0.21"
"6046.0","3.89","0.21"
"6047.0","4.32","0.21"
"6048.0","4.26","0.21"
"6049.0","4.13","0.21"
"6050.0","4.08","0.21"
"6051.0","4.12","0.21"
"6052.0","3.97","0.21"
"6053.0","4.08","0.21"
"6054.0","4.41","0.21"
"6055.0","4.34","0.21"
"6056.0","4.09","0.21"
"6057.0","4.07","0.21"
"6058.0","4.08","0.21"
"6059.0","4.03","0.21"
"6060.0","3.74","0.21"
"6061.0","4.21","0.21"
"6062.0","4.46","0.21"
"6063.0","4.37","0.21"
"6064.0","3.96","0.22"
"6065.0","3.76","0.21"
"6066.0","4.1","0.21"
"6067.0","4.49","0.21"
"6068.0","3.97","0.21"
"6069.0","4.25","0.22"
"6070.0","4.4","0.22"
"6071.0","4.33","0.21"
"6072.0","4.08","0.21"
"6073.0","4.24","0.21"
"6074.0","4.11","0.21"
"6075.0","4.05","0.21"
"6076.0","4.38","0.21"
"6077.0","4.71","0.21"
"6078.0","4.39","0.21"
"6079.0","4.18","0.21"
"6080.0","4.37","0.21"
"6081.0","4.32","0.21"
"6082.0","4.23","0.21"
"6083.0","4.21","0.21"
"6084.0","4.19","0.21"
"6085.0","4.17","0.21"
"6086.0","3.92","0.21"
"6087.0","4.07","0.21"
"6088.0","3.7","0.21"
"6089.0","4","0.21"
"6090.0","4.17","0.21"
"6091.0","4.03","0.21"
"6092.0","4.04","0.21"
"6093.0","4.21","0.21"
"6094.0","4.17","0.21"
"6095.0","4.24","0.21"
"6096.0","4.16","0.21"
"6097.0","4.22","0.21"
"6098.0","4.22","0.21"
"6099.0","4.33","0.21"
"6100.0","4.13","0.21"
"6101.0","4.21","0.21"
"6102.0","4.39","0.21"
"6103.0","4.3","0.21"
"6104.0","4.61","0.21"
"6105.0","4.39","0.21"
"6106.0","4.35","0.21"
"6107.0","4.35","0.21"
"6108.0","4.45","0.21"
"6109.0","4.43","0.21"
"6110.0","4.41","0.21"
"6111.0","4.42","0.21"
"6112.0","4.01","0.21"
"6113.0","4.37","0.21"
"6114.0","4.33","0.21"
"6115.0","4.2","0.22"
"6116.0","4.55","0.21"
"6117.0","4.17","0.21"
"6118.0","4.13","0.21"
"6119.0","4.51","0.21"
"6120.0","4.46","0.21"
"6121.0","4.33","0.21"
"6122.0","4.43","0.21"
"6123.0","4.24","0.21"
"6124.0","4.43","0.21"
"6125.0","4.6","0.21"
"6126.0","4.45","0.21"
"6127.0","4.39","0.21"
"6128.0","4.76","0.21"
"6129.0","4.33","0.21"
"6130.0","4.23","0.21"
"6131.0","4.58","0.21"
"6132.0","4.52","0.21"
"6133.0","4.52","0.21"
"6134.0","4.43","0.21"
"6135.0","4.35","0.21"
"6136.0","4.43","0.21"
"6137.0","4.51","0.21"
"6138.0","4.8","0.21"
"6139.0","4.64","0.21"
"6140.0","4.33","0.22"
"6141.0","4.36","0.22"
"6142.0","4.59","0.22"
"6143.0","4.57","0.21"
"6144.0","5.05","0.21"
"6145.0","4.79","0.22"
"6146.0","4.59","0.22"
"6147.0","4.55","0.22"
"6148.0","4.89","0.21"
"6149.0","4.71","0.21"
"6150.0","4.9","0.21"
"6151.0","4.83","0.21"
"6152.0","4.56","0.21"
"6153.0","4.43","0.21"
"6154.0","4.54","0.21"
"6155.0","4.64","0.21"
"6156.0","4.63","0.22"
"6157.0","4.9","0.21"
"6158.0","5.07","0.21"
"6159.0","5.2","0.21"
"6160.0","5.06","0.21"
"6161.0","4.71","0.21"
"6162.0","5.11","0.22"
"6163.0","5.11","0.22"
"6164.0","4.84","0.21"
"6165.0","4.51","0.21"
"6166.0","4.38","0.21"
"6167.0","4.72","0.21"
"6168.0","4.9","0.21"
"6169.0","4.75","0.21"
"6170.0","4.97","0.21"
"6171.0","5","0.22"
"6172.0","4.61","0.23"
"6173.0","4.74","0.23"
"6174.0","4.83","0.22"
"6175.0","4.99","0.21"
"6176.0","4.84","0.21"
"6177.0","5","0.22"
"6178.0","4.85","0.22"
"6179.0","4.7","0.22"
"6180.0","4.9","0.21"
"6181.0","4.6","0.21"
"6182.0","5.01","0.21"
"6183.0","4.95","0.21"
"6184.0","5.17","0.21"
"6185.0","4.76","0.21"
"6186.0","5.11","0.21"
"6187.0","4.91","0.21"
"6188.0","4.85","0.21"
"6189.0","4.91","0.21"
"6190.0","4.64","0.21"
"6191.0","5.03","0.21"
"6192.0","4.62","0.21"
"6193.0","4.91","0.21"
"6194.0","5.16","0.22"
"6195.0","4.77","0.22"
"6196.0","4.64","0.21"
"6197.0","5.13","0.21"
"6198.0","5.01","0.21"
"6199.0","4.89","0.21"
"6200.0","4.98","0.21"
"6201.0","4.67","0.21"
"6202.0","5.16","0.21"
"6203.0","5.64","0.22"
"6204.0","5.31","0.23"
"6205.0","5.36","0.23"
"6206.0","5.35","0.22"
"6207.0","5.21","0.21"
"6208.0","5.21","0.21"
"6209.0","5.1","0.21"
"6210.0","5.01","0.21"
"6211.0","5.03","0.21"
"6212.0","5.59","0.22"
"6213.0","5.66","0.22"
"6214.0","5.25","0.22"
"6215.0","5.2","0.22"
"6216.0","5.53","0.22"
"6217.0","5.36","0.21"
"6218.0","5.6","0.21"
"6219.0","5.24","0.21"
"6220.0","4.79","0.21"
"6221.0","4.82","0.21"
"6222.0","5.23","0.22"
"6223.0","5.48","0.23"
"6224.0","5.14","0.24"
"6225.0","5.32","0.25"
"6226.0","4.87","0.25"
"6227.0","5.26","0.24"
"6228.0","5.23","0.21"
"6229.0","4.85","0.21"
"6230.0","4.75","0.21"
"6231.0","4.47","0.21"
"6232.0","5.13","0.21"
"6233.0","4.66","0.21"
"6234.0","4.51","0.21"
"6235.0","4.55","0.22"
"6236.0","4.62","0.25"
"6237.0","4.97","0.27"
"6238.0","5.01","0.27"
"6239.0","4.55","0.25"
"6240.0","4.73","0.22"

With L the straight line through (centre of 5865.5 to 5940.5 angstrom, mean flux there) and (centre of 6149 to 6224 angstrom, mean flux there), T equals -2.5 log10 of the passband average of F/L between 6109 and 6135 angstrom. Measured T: 0.08 mag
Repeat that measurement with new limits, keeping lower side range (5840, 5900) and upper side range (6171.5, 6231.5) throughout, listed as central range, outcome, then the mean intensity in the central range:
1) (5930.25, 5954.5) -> 0.08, 3.9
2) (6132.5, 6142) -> 0.08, 4.49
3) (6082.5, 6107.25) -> 0.12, 4.19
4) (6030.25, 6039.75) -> 0.13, 4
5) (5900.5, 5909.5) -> 0.03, 3.96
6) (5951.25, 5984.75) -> 0.09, 3.93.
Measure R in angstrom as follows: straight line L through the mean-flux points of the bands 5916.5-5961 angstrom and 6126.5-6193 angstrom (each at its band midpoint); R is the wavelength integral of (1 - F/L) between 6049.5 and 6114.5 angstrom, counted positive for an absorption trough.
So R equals 3.5 angstrom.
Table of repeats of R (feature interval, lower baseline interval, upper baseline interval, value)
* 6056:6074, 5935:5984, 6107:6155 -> 0.5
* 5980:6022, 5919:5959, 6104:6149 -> 1.1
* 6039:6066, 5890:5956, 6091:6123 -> 0.6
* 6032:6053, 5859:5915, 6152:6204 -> 1.9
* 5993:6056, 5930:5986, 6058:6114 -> 0.8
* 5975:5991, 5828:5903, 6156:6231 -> 1.4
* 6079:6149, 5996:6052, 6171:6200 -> 2.1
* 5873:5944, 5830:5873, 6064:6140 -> 2.9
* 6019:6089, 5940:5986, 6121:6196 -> 3.0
